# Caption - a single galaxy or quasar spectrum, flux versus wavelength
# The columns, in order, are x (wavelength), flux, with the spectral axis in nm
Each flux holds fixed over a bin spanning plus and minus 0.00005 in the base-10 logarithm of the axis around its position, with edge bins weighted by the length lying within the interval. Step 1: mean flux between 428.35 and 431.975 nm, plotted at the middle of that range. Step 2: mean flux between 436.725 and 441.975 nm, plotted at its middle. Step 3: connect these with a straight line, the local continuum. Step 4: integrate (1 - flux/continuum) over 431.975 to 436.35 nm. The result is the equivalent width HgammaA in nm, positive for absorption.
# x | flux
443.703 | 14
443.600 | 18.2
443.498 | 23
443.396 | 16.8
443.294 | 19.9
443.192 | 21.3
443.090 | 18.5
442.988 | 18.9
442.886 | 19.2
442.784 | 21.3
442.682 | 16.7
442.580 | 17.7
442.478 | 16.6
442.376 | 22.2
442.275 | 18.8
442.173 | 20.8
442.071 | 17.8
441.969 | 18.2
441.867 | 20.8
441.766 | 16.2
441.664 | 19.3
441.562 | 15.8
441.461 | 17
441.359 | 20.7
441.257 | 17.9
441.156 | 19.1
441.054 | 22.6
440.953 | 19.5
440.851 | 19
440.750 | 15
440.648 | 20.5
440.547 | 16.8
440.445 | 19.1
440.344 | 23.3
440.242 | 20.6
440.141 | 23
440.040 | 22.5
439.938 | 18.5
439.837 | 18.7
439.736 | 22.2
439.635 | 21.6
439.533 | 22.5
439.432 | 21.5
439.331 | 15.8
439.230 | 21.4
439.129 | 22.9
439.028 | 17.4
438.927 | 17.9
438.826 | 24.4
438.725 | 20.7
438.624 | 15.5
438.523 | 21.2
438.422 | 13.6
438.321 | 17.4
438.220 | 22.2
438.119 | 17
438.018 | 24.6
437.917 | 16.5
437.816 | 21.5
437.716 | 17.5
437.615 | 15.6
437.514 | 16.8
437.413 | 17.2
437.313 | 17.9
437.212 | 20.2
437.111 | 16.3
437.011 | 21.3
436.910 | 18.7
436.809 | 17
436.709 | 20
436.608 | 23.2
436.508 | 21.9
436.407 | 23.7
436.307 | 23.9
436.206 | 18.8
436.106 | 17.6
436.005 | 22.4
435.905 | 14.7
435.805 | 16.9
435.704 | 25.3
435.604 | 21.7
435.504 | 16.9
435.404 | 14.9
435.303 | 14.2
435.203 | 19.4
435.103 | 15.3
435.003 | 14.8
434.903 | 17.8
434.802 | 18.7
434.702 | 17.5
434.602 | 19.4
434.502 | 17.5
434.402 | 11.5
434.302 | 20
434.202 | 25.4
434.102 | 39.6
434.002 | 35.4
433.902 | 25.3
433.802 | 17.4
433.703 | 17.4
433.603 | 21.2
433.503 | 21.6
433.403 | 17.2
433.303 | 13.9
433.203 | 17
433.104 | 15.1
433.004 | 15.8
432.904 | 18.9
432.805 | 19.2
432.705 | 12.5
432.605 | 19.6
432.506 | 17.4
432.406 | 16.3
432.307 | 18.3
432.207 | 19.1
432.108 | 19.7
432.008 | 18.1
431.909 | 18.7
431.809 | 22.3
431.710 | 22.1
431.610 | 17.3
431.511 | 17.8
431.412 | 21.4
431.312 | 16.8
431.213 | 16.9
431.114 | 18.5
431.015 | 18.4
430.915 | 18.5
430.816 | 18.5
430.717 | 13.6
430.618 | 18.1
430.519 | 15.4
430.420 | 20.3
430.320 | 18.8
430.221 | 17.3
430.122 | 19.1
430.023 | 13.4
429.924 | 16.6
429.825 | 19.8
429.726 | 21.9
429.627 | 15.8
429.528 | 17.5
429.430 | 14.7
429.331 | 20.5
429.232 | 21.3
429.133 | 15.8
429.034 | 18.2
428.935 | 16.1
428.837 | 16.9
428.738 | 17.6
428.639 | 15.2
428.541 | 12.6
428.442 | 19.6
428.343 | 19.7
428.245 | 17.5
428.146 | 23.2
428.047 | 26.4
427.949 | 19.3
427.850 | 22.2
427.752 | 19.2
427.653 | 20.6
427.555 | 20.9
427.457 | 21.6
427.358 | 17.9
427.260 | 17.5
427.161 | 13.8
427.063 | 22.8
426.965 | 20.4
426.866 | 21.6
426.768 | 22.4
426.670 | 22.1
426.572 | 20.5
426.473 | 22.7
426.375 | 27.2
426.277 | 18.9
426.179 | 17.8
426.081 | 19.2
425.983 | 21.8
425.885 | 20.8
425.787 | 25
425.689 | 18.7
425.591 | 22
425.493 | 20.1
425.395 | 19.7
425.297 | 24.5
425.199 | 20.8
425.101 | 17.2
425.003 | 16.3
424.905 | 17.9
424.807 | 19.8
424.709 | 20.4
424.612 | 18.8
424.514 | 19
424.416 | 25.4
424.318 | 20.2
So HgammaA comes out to -0.15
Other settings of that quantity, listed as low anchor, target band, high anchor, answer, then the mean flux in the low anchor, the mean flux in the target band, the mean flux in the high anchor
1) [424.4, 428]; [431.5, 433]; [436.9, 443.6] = 0.11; 20.4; 18.4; 19.3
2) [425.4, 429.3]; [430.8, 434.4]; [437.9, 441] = 0.05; 19.9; 19.6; 19.8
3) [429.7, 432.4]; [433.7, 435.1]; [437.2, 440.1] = -0.18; 18.3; 21.2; 19.4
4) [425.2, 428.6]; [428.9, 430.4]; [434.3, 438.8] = 0.16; 20.6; 17.8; 18.6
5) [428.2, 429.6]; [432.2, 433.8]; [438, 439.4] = 0.06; 17.4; 17.5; 19.3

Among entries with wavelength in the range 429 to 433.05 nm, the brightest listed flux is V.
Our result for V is 22.3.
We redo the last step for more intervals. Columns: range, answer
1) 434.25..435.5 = 20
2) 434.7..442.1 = 25.3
